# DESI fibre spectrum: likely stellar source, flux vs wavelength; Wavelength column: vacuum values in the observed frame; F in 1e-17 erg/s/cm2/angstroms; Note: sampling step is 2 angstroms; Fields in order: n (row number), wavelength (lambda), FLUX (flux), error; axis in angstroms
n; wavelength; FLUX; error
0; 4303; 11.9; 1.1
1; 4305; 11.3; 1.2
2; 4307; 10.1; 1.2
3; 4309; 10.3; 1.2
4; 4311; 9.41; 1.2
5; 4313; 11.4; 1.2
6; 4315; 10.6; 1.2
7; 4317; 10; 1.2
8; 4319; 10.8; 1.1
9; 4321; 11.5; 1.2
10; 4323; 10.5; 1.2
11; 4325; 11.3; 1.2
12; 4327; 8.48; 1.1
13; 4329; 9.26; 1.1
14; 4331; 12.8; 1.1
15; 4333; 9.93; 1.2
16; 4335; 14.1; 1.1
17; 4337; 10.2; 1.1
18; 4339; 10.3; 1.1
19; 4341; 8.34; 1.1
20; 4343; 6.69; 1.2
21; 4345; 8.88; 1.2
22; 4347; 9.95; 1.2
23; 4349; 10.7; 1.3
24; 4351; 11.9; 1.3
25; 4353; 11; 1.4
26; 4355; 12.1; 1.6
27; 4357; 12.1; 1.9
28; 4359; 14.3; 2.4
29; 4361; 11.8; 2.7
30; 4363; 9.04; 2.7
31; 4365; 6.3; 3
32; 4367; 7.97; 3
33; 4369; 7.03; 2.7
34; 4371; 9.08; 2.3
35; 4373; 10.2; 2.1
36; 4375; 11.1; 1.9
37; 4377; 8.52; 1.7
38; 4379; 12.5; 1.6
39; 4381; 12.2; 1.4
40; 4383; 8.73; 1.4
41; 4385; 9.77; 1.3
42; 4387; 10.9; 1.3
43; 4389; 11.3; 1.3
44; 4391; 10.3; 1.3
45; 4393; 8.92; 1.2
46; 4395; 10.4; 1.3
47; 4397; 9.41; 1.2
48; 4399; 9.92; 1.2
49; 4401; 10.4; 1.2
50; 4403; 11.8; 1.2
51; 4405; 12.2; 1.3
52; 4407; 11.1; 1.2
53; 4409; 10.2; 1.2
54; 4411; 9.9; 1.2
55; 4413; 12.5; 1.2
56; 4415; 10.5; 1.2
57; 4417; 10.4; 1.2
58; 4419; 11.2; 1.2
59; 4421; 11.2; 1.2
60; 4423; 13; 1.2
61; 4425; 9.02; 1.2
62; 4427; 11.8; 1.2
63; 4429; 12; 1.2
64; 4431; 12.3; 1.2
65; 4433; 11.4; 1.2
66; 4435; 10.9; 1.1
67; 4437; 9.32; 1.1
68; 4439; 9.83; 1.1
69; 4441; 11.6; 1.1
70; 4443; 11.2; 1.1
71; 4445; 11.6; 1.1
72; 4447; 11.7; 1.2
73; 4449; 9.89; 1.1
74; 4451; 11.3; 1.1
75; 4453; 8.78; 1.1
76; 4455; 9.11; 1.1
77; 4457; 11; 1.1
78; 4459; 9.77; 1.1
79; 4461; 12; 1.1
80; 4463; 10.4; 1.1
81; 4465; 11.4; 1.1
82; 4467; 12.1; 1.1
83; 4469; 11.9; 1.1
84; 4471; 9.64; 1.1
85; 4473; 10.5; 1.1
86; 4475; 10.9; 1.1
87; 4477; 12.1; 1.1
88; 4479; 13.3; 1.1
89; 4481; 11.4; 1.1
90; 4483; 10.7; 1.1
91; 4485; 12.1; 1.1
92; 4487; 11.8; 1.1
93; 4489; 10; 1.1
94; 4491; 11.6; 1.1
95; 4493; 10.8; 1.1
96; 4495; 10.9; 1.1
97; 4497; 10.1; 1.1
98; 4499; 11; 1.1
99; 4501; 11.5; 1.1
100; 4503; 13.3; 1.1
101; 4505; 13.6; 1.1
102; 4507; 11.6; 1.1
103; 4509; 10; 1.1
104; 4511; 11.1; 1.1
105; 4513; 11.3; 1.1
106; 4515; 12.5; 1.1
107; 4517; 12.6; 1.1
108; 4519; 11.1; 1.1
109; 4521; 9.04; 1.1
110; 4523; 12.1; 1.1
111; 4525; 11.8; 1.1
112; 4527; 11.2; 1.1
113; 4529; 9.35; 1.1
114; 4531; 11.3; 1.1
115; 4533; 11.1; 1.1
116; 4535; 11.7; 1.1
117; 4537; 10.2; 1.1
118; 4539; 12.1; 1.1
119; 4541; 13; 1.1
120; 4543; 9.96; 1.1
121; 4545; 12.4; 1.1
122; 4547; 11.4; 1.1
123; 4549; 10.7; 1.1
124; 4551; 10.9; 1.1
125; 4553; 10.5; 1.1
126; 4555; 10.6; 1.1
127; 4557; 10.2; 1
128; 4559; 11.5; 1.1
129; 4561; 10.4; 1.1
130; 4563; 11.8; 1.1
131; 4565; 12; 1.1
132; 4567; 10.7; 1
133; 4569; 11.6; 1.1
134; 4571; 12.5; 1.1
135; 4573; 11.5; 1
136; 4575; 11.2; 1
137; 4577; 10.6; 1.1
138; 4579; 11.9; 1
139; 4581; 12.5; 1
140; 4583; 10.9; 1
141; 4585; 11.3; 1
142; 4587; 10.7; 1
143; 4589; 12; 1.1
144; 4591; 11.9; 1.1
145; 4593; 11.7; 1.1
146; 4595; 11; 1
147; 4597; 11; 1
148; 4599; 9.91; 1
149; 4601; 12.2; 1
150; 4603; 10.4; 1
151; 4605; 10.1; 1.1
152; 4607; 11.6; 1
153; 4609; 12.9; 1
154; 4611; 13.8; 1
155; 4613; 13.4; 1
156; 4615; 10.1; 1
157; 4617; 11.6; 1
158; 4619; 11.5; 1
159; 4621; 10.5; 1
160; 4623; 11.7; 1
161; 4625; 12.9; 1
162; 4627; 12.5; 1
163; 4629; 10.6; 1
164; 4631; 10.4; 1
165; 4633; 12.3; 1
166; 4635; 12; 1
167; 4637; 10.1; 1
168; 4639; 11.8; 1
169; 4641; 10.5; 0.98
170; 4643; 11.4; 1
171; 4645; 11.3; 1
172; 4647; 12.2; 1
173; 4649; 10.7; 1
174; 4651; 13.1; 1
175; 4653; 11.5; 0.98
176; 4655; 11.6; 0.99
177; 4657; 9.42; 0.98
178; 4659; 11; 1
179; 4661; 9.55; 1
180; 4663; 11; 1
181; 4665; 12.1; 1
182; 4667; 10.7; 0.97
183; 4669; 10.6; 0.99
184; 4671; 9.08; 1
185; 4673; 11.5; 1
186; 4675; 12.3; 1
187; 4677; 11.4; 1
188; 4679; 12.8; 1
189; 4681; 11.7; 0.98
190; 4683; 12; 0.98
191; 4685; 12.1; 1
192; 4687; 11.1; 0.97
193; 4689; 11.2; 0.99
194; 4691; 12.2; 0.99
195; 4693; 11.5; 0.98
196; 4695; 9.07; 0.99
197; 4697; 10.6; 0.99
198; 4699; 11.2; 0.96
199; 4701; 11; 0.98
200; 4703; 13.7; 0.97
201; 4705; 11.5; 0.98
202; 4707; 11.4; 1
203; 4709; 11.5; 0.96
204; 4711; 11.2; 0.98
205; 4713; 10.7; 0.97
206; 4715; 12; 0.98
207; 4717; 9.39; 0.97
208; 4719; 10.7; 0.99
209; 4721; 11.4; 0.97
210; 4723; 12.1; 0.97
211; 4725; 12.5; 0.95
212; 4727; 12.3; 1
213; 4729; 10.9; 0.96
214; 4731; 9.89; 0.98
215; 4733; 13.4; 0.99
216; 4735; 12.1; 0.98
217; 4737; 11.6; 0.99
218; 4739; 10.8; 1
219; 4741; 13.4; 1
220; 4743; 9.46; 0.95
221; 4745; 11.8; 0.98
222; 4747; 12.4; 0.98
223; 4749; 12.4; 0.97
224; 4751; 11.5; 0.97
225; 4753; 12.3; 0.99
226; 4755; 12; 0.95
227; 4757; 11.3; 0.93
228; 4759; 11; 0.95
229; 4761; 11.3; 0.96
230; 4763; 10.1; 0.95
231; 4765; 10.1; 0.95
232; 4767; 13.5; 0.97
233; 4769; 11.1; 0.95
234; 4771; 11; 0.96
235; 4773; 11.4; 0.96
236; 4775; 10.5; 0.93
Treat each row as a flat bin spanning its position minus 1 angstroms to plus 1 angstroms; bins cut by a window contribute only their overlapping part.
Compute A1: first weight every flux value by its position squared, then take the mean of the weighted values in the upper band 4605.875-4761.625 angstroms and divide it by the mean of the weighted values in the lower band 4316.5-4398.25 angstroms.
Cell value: 1.29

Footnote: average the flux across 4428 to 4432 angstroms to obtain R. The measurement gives 12.2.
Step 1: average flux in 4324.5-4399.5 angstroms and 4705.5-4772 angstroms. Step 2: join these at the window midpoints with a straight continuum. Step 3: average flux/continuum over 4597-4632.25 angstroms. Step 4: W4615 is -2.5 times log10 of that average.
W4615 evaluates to -0.05 mag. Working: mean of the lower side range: 10.2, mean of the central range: 11.5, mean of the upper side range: 11.5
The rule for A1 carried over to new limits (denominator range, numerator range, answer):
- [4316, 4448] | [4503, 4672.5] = 1.17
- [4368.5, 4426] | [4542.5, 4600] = 1.15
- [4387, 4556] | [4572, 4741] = 1.12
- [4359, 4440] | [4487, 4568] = 1.14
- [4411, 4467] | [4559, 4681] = 1.13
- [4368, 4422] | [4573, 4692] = 1.21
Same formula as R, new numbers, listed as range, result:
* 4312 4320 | 10.7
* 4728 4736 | 11.6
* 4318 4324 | 10.9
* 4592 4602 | 11.2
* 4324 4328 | 9.89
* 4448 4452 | 10.6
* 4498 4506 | 12.3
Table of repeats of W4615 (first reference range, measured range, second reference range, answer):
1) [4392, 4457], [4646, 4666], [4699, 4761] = 0.02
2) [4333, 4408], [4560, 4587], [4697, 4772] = -0.04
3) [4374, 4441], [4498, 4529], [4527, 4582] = -0.04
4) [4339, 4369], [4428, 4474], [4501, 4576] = -0.02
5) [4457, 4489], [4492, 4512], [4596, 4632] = -0.01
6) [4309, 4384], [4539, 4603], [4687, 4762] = -0.03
